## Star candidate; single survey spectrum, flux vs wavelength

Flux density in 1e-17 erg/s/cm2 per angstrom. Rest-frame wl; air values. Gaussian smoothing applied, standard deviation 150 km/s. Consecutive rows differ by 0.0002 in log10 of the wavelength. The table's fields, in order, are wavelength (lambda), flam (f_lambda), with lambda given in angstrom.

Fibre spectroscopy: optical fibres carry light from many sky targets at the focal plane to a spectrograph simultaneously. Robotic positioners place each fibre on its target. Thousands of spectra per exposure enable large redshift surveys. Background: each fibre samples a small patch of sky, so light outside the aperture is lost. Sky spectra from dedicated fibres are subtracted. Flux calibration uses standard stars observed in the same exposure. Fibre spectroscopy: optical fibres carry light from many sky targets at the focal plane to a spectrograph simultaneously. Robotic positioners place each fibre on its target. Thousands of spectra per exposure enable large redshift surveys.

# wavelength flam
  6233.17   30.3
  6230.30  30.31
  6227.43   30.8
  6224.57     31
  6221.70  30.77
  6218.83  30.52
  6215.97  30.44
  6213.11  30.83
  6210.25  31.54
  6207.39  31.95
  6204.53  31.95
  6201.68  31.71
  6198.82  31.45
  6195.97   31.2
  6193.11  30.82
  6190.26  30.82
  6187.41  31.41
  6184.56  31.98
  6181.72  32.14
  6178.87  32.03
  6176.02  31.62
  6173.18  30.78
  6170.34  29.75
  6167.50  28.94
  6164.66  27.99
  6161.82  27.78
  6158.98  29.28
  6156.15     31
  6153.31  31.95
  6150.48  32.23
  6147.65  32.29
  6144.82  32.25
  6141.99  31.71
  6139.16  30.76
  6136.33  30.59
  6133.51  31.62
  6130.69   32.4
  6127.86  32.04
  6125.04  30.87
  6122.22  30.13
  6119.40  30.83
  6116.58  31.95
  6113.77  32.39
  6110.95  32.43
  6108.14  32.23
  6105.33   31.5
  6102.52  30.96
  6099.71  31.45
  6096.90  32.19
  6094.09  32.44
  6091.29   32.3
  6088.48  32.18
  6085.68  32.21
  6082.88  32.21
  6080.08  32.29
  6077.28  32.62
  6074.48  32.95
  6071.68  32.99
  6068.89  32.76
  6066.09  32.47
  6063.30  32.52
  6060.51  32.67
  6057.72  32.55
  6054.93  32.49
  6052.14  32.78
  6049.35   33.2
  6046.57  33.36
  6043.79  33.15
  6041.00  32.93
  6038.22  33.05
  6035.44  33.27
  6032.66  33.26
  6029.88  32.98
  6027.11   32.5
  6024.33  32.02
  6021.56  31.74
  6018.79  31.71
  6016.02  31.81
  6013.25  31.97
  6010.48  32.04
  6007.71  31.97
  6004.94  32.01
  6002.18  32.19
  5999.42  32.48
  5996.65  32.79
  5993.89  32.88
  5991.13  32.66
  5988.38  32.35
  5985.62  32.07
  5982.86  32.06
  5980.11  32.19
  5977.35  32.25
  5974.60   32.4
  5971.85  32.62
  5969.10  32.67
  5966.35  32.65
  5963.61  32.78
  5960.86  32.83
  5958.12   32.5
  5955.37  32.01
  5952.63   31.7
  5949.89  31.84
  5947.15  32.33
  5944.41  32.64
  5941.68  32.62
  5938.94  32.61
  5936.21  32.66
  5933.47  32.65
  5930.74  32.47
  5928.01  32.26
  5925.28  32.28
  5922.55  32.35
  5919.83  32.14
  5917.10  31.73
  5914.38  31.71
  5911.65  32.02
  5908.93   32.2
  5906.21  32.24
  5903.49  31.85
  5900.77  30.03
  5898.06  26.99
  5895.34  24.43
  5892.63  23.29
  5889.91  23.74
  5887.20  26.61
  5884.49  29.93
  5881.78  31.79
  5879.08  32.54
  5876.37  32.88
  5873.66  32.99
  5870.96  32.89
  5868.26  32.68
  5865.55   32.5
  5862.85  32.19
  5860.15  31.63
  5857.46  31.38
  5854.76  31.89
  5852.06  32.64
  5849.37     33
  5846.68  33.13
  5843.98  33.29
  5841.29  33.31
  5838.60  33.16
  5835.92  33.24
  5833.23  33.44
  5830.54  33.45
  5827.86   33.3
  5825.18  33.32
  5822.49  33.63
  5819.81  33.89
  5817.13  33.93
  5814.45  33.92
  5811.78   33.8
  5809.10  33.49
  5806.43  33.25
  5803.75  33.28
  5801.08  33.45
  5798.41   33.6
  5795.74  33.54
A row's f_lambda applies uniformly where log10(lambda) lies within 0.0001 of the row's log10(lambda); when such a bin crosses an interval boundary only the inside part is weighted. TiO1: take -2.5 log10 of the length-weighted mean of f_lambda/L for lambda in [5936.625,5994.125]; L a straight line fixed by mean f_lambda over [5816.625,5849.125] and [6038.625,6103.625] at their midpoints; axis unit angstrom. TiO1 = 0.02 mag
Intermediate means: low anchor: 33.4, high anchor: 32.5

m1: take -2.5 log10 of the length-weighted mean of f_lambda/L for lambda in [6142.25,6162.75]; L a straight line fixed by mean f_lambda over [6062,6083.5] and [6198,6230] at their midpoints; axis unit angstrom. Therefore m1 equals 0.02 mag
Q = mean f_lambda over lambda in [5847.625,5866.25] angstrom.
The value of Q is 32.2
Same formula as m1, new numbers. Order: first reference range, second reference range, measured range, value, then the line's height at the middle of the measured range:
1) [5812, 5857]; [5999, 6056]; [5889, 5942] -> 0.079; 32.9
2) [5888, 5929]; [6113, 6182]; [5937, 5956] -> -0.077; 30.1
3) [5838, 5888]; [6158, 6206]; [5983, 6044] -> -0.032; 31.5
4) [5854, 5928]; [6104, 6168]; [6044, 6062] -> -0.064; 31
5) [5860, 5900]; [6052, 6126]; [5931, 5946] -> -0.076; 30.4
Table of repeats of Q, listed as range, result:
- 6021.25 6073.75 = 32.8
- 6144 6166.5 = 30.5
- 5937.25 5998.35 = 32.4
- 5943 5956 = 32.1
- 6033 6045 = 33.1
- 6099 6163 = 31.3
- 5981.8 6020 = 32.2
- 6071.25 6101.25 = 32.3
